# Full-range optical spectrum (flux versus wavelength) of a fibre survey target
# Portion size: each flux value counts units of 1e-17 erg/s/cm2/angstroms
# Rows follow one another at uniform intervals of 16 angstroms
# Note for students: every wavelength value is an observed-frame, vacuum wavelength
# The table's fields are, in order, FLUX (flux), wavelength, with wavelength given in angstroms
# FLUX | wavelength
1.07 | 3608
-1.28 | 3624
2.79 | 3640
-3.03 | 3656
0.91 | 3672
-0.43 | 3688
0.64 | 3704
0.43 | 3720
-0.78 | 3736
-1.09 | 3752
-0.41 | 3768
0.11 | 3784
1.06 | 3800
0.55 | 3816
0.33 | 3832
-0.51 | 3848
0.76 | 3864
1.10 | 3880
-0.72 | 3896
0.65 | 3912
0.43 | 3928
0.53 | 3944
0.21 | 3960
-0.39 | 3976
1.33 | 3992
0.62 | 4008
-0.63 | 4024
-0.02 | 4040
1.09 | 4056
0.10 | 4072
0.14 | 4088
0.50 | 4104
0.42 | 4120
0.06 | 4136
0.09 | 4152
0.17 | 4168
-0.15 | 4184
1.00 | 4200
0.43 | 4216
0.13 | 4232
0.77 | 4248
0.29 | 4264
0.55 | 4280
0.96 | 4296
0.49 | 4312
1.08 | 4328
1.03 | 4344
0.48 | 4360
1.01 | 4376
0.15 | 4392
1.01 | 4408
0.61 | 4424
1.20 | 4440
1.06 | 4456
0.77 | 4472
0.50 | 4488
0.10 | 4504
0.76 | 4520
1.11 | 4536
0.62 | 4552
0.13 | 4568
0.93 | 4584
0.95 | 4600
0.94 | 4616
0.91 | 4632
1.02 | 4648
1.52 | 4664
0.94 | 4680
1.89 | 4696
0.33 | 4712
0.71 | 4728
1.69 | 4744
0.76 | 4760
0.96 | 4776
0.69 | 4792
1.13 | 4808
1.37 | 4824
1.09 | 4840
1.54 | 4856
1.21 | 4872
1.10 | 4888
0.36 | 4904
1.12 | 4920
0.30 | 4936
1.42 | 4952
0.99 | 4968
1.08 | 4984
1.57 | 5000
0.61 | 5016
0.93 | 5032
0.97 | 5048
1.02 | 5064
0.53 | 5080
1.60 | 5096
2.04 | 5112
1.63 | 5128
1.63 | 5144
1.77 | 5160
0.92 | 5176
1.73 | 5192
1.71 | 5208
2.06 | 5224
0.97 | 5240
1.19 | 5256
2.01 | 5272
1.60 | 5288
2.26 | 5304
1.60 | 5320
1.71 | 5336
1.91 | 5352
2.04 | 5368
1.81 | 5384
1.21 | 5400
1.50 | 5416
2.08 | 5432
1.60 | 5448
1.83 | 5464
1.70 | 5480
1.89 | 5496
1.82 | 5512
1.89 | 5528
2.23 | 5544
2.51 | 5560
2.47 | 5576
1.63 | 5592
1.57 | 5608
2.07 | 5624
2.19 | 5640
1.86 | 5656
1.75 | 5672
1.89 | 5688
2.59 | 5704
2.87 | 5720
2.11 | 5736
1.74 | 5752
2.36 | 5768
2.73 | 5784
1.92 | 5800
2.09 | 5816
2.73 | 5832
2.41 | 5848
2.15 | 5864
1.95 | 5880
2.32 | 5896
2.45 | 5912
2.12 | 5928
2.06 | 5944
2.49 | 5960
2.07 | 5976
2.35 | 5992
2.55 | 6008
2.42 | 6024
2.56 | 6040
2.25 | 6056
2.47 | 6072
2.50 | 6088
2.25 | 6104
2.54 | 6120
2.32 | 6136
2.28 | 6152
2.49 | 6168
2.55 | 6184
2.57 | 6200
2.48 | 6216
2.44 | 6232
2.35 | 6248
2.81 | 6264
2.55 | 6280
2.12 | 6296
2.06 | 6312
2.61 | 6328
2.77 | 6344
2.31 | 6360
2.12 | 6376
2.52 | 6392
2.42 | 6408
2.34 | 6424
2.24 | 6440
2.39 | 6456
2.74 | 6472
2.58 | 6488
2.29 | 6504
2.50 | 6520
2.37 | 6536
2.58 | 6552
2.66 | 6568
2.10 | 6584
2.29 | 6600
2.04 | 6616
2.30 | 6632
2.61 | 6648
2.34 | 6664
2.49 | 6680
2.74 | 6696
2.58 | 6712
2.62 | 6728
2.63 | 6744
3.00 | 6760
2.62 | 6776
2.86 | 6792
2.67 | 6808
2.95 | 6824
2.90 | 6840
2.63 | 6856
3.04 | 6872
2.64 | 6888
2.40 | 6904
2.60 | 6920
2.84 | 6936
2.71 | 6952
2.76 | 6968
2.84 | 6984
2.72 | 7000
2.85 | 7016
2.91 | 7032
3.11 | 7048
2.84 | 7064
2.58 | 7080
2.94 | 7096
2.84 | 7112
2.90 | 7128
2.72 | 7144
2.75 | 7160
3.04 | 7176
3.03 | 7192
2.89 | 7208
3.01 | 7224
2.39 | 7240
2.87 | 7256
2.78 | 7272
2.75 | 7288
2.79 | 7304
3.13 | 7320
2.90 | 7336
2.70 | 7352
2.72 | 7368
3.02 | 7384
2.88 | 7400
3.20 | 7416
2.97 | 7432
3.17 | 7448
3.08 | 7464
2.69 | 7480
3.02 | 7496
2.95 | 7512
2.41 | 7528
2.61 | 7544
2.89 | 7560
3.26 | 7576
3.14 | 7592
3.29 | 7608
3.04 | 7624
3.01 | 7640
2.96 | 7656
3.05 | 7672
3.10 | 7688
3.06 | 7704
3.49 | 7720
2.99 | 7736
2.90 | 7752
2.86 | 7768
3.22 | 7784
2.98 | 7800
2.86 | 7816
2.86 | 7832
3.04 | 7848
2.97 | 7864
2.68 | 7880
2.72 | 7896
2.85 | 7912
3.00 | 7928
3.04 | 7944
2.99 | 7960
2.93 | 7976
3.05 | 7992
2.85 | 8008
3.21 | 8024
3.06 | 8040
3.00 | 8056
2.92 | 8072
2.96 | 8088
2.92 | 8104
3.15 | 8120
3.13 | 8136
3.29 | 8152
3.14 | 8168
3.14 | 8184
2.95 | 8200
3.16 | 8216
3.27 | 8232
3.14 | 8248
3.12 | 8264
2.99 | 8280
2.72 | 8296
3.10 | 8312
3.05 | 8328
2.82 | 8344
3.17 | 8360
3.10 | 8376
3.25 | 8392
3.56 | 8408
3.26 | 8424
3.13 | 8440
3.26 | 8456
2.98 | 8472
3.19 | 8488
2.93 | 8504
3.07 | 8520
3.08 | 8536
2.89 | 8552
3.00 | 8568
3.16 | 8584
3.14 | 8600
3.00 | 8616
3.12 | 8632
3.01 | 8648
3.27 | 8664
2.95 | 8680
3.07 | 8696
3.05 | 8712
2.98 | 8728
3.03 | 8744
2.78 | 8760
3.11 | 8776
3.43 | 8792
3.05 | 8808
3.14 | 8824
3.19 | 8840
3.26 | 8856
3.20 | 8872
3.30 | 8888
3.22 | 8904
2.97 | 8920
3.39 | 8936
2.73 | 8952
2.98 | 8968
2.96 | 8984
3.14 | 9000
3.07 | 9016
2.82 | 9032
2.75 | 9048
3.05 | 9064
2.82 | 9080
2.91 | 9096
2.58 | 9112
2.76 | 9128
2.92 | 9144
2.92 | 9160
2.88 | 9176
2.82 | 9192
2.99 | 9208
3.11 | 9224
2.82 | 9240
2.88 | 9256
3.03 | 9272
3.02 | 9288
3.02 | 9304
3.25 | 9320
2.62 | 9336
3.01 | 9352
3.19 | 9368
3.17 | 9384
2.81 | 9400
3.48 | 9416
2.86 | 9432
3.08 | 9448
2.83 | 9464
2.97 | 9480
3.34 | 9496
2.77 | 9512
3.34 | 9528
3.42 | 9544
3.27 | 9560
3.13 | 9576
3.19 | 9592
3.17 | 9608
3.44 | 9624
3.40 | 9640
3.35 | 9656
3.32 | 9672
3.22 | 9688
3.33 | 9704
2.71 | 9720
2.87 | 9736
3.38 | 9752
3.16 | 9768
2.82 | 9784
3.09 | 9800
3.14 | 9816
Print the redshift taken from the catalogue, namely 0.28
